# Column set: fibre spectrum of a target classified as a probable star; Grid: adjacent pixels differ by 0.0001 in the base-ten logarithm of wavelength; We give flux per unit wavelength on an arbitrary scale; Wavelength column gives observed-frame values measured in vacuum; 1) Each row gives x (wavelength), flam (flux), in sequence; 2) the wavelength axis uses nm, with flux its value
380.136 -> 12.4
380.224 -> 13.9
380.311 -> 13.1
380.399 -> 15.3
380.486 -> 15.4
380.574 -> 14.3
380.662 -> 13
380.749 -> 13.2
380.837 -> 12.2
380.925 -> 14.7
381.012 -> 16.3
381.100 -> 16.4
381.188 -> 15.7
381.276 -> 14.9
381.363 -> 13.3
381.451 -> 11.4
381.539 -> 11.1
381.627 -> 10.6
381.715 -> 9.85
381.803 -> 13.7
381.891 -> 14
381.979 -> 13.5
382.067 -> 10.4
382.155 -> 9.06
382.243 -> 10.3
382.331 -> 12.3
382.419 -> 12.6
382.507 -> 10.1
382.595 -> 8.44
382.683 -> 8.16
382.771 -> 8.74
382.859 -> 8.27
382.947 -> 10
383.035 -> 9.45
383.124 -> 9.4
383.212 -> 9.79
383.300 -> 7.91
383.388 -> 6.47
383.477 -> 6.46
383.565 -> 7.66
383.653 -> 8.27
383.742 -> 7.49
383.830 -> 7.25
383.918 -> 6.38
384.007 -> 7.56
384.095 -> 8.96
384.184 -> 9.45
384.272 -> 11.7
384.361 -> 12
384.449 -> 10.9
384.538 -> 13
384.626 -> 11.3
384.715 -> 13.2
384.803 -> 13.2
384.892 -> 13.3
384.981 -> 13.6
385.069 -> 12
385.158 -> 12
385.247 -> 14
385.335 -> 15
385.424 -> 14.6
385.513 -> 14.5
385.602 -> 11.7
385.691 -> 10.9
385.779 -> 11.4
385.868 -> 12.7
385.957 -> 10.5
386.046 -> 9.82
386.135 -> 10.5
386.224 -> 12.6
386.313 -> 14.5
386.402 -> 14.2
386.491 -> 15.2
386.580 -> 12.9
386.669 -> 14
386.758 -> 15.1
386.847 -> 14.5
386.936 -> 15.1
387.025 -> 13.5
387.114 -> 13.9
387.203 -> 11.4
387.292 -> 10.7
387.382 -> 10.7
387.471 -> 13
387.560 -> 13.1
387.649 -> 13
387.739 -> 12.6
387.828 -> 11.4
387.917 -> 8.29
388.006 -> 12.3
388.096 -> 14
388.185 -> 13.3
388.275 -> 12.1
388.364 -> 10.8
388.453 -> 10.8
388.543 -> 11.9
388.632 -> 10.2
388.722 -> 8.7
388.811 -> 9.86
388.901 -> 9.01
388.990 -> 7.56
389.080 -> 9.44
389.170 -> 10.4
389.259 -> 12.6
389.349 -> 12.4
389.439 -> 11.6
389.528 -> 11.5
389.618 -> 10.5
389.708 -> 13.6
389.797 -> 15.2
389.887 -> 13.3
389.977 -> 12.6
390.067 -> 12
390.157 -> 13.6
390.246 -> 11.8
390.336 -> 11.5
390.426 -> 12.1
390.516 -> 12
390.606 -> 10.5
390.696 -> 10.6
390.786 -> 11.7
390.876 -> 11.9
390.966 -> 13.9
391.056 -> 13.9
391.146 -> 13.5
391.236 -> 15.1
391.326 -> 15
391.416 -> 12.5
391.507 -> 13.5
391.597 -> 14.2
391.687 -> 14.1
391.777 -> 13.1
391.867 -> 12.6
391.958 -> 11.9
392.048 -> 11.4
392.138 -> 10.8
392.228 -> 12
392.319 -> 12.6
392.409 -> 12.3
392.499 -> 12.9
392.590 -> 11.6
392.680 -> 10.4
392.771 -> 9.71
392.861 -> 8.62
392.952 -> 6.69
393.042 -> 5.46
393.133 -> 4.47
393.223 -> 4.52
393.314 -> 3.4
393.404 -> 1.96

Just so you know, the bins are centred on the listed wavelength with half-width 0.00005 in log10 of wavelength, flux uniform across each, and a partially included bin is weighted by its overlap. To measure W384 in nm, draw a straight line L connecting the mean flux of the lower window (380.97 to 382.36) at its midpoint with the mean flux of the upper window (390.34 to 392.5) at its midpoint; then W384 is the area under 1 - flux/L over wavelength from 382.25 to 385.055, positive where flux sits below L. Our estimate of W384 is 0.63 nm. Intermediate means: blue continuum 12.7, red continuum 12.6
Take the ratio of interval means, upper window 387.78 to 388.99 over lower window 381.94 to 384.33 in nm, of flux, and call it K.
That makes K 1.19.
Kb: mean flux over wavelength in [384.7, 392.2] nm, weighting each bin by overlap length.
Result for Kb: 12.4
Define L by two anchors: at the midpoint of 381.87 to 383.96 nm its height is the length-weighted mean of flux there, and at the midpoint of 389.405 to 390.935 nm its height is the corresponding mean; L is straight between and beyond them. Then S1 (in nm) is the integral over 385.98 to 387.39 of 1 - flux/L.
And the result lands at -0.31 nm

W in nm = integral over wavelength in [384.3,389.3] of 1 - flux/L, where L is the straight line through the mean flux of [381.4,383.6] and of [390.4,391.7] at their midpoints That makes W -0.33 nm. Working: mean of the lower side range 10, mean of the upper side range 12.9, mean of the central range 12.2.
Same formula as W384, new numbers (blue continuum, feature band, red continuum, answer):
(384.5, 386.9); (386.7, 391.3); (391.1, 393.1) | 0.11 nm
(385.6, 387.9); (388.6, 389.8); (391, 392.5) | 0.19 nm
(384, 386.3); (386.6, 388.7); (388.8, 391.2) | -0.08 nm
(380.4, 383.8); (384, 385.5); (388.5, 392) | -0.10 nm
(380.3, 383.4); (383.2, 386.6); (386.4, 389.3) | 0.21 nm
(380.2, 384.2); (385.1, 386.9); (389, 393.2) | -0.27 nm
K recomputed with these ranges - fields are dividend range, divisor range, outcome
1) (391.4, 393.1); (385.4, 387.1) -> 0.87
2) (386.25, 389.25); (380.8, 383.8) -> 1.11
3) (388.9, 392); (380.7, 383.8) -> 1.13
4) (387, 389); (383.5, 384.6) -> 1.24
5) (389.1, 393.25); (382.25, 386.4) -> 1.10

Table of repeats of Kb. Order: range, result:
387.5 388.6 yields 12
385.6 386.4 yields 11.8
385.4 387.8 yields 12.8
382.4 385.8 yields 10.4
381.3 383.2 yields 10.7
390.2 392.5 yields 12.6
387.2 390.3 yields 11.6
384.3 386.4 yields 12.5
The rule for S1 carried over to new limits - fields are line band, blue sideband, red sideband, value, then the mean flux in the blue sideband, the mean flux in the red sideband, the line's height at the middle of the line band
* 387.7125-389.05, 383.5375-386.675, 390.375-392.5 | 0.147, 11.6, 12.7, 12.2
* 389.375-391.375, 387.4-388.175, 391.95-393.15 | -0.278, 12.2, 10.1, 11.1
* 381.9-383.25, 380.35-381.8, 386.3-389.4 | 0.318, 13.6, 12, 13.3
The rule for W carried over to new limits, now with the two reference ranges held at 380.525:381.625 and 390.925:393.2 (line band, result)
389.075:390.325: -0.02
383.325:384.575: 0.42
